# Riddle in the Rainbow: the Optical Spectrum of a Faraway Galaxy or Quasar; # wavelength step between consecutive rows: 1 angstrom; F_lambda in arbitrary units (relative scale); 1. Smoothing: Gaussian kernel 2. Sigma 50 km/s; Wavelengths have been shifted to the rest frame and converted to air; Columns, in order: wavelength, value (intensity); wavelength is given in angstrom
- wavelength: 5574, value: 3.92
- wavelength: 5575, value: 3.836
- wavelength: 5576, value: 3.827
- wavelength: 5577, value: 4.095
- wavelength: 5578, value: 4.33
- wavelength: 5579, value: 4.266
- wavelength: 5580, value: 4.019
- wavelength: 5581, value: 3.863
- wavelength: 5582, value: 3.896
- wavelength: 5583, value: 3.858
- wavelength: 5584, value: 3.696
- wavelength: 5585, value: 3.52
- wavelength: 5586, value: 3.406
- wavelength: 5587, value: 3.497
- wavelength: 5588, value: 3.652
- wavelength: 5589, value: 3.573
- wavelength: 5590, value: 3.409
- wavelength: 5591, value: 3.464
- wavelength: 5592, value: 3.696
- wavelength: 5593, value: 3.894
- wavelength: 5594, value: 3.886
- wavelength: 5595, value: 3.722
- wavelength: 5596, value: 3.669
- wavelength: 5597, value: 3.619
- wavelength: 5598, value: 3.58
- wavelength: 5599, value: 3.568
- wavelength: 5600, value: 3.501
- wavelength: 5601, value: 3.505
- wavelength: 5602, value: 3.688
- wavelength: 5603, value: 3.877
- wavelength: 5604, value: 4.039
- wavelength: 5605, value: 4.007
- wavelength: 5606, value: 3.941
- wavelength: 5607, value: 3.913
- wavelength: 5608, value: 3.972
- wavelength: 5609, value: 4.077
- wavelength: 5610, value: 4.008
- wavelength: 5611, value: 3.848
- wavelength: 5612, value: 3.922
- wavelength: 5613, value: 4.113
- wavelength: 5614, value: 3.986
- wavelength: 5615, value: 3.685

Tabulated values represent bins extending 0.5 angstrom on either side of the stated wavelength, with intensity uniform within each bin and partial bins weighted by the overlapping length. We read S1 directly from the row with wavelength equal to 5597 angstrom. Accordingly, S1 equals 3.619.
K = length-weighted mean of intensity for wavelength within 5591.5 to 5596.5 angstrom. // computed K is 3.77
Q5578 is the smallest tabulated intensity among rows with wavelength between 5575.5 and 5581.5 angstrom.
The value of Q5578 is 3.827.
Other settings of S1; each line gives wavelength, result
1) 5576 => 3.827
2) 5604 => 4.039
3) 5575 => 3.836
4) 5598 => 3.58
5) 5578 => 4.33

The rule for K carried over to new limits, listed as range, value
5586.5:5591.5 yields 3.52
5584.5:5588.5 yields 3.52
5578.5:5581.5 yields 4.05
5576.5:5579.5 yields 4.23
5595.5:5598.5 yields 3.62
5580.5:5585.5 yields 3.77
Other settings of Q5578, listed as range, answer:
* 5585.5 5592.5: 3.406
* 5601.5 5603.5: 3.688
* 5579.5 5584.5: 3.696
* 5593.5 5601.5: 3.501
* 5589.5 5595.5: 3.409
